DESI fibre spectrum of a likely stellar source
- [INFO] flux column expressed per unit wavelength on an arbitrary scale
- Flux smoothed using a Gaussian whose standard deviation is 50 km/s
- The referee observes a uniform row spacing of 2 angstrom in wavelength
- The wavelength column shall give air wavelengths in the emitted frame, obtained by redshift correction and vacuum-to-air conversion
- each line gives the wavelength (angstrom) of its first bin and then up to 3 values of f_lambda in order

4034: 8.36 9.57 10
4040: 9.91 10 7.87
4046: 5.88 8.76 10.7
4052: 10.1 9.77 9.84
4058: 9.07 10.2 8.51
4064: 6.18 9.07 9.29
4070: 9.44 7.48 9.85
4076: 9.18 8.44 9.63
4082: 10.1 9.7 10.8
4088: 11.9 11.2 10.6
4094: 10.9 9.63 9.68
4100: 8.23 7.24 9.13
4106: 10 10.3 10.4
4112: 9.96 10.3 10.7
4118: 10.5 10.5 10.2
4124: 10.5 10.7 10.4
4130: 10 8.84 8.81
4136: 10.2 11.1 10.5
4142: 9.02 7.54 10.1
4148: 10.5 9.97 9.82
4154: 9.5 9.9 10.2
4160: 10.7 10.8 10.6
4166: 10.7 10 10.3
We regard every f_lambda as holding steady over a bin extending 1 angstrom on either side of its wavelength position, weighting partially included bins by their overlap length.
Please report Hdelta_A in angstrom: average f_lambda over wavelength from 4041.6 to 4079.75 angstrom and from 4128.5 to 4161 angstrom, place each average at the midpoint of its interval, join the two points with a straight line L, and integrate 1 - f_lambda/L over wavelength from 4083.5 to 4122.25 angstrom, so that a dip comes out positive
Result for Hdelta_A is -3.0 angstrom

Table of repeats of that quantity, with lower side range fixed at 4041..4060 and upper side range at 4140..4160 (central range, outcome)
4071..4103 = -1.0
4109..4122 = -1.2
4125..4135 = -0.2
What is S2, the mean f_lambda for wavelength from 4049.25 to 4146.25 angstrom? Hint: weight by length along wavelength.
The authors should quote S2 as 9.72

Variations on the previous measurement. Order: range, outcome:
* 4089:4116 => 9.85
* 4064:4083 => 9.01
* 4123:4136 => 9.9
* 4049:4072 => 9.21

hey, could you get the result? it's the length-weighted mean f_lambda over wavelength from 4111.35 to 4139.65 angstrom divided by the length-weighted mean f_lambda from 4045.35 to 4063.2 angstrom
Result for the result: 1.1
